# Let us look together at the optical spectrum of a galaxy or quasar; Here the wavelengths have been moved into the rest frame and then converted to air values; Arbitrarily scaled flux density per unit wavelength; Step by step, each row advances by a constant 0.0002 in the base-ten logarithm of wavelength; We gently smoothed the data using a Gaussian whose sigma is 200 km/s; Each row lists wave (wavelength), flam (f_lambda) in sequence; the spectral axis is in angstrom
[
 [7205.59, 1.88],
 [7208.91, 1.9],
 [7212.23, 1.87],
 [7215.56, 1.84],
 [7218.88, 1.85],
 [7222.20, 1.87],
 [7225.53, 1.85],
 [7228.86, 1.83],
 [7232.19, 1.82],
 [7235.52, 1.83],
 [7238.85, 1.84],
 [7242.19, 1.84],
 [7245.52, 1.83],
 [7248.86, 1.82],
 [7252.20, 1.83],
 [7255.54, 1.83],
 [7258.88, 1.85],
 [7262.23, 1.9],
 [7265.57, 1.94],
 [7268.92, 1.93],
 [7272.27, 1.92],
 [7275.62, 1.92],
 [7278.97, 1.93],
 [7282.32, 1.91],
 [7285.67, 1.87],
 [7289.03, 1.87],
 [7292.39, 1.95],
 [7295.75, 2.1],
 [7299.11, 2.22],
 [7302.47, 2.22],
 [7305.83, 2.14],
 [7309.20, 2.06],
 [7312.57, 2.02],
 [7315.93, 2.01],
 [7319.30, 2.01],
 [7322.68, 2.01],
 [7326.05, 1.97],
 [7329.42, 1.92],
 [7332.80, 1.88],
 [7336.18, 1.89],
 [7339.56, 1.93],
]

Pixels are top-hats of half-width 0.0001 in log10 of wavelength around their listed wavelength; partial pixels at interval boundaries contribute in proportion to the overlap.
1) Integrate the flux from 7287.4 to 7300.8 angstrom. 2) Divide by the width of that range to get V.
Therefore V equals 2.04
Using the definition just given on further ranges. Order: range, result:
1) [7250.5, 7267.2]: 1.87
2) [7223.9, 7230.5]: 1.84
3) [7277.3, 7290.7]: 1.9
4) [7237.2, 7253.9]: 1.83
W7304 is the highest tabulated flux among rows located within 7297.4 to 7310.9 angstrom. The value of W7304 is 2.22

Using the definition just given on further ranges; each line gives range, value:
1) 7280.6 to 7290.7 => 1.91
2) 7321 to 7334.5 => 2.01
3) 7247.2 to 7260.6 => 1.85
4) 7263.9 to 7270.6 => 1.94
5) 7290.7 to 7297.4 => 2.1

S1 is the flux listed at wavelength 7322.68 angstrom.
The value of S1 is 2.01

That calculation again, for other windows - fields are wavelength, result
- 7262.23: 1.9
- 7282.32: 1.91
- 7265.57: 1.94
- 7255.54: 1.83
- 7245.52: 1.83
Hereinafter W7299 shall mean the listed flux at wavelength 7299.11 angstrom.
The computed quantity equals 2.22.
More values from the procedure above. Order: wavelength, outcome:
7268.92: 1.93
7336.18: 1.89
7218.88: 1.85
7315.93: 2.01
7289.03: 1.87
